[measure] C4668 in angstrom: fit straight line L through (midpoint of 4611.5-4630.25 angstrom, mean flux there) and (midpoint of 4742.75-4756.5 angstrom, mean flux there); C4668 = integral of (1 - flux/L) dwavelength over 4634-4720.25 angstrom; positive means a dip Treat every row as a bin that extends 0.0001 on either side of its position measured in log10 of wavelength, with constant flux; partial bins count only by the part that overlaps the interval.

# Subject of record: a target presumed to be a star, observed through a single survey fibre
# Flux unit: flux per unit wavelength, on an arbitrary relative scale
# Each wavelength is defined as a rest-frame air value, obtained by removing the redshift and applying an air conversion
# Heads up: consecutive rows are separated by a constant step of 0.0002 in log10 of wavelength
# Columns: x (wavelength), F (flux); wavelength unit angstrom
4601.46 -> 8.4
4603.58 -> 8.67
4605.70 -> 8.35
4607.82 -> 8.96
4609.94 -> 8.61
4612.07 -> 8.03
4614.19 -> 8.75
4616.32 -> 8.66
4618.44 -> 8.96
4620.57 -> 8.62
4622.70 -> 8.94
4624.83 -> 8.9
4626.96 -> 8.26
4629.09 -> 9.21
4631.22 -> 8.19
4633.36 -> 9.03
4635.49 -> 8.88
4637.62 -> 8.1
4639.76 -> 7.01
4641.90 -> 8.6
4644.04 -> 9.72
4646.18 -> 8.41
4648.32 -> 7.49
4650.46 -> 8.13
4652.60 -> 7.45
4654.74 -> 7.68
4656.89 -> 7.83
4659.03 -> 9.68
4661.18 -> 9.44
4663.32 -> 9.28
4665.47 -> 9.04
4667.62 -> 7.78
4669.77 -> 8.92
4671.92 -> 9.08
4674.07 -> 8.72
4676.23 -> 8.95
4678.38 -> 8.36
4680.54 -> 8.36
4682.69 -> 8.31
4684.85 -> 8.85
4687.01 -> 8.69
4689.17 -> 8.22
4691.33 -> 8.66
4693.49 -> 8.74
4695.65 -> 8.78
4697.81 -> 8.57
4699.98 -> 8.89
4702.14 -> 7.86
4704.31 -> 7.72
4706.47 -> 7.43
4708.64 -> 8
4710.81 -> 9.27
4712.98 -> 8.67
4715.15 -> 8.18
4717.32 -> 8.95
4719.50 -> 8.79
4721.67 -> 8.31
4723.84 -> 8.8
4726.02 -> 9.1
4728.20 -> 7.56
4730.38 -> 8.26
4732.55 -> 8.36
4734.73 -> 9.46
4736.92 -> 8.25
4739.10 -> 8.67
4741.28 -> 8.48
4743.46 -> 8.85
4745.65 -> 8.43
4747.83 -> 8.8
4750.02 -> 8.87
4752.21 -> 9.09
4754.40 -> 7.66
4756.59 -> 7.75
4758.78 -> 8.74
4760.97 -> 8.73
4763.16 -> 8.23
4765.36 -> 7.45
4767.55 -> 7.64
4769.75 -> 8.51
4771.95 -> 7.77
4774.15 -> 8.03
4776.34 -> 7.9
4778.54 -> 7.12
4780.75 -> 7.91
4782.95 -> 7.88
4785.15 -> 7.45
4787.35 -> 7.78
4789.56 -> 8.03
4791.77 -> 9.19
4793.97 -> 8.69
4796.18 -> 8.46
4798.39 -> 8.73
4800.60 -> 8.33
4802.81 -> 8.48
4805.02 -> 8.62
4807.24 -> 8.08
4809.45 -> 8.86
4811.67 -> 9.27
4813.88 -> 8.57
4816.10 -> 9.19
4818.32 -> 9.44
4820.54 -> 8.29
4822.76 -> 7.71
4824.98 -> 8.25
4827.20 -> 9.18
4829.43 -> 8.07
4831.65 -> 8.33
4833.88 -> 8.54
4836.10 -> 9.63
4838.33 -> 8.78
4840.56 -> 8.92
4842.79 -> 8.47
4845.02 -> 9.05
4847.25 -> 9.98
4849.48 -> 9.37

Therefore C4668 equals 1.54 angstrom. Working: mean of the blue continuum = 8.72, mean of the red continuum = 8.54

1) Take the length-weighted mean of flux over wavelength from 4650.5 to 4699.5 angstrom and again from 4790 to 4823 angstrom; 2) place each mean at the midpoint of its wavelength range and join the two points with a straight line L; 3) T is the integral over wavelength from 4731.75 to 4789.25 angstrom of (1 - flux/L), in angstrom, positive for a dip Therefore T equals 2.9 angstrom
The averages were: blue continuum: 8.6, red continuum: 8.67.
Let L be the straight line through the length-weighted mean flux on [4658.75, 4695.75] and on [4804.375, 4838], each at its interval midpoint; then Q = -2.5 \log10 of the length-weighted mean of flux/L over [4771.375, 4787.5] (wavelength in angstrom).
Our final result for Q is 0.13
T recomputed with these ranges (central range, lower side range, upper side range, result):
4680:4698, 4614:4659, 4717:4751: -0.1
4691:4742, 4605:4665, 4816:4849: 0.9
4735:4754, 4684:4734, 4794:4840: -0.3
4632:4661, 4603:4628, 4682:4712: 0.7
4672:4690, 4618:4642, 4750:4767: -0.3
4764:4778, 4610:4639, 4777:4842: 1.1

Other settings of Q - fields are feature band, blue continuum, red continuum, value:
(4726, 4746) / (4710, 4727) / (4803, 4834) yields 0.03 mag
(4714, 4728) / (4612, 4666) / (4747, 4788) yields -0.05 mag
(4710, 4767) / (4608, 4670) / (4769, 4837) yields -0.01 mag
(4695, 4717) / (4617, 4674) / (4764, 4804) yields 0.00 mag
